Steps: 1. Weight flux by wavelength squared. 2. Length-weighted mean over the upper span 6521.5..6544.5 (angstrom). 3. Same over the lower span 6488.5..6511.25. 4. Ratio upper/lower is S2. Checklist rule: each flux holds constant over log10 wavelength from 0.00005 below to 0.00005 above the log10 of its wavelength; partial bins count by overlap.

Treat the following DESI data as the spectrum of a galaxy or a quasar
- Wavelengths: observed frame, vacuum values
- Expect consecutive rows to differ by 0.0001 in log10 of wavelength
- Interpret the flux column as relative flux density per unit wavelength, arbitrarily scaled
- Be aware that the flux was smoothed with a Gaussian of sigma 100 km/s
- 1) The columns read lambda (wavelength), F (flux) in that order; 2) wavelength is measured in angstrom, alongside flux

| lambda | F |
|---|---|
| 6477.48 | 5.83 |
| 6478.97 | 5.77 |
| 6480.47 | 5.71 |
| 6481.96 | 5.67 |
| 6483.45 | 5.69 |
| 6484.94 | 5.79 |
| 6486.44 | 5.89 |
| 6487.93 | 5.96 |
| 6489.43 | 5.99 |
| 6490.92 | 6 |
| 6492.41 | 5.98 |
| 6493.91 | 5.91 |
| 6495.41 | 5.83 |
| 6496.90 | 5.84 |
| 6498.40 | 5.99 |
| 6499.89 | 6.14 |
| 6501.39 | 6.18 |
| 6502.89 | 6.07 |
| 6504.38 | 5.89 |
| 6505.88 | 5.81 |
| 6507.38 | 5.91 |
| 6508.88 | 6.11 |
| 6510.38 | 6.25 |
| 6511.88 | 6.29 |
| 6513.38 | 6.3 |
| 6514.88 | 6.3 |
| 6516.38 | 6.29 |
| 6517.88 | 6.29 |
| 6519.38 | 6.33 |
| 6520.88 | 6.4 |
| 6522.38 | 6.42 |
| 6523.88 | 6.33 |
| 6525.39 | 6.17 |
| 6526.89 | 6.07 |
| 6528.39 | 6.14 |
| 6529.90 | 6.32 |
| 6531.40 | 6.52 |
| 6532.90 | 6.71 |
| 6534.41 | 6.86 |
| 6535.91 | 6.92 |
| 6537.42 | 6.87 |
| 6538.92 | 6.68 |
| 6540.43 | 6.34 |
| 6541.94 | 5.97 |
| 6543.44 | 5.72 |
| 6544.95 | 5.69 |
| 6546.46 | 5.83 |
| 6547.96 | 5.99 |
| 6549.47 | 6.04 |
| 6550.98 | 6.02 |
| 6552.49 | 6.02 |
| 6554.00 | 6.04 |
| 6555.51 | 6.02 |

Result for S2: 1.1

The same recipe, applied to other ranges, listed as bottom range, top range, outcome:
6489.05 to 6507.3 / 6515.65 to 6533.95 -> 1.07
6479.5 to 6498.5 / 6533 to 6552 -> 1.09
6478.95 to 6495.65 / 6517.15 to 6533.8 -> 1.10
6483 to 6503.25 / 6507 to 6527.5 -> 1.06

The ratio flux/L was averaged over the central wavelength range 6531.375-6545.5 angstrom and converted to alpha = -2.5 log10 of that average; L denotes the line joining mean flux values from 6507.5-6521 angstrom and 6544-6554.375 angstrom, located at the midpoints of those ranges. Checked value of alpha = -0.07 mag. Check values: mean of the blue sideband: 6.26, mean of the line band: 6.43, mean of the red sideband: 5.94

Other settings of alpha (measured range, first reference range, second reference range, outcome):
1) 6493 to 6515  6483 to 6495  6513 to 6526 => 0.011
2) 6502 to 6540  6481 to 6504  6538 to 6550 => -0.059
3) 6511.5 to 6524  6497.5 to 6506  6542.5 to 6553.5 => -0.061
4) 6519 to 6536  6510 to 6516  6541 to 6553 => -0.050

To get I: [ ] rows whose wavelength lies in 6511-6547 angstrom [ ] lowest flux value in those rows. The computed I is 5.69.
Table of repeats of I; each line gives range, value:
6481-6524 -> 5.67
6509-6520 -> 6.25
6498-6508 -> 5.81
